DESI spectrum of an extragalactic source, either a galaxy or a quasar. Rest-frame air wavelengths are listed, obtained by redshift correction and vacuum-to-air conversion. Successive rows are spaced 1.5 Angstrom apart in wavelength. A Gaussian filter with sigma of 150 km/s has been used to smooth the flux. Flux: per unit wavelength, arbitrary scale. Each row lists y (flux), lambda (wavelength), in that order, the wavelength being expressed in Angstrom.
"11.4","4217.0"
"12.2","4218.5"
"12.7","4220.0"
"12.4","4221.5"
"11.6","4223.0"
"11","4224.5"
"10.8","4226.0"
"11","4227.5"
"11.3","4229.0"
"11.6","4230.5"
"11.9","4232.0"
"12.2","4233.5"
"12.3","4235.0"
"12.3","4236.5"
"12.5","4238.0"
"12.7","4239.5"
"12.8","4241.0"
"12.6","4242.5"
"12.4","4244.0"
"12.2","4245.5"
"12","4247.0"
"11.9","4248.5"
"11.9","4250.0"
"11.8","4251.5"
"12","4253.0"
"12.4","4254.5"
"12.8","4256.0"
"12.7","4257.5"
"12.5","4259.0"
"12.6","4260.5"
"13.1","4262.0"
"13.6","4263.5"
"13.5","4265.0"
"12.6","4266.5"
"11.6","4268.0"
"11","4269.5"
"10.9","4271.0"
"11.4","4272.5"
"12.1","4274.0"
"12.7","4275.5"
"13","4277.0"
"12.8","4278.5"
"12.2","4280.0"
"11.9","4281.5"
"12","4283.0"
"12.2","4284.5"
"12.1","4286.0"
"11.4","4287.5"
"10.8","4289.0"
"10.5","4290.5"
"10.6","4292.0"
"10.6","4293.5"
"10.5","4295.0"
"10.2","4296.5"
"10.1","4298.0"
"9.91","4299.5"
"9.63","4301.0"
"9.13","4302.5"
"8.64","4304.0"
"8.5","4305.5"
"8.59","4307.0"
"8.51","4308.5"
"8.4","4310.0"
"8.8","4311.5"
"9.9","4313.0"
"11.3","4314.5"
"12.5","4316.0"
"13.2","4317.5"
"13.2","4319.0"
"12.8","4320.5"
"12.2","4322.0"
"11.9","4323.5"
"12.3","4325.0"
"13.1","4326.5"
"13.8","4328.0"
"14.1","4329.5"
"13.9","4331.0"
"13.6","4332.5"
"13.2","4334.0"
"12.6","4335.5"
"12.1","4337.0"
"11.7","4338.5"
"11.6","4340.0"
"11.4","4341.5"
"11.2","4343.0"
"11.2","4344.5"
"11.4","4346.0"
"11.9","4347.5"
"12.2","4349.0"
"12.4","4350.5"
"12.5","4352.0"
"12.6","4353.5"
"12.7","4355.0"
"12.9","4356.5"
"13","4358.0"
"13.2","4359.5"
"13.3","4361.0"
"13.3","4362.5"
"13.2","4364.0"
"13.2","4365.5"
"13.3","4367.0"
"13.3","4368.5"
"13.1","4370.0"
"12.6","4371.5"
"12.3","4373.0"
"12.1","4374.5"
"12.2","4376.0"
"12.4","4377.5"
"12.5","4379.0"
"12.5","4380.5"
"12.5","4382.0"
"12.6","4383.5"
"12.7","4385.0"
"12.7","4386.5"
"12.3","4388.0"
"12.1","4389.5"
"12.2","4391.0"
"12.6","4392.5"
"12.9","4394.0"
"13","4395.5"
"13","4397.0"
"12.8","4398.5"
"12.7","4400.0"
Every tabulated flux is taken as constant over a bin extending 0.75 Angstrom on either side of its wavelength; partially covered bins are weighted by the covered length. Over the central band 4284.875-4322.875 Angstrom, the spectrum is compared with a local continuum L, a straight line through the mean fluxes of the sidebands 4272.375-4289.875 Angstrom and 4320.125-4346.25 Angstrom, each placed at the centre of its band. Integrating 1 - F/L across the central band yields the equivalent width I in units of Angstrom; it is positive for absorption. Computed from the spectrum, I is 5.4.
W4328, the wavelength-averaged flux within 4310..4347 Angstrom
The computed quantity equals 12.1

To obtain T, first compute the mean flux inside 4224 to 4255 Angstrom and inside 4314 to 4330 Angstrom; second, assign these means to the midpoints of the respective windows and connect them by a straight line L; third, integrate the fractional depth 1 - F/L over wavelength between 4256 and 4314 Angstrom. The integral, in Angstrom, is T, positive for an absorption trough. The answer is 6.0 Angstrom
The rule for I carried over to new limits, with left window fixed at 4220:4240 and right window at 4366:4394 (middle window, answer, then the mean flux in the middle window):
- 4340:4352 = 0.66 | 11.7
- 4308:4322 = 1.36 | 11.1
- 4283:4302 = 2.19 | 10.7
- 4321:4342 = -0.62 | 12.7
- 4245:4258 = -0.26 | 12.2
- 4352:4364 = -0.50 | 13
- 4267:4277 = 0.25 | 11.7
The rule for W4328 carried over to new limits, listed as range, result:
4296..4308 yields 9.3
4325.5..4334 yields 13.6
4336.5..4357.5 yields 12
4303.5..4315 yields 9.04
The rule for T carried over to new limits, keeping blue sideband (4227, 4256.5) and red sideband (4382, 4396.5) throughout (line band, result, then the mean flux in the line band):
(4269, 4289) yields 0.49 Angstrom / 11.9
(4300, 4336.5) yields 2.84 Angstrom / 11.4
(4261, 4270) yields -0.30 Angstrom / 12.6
